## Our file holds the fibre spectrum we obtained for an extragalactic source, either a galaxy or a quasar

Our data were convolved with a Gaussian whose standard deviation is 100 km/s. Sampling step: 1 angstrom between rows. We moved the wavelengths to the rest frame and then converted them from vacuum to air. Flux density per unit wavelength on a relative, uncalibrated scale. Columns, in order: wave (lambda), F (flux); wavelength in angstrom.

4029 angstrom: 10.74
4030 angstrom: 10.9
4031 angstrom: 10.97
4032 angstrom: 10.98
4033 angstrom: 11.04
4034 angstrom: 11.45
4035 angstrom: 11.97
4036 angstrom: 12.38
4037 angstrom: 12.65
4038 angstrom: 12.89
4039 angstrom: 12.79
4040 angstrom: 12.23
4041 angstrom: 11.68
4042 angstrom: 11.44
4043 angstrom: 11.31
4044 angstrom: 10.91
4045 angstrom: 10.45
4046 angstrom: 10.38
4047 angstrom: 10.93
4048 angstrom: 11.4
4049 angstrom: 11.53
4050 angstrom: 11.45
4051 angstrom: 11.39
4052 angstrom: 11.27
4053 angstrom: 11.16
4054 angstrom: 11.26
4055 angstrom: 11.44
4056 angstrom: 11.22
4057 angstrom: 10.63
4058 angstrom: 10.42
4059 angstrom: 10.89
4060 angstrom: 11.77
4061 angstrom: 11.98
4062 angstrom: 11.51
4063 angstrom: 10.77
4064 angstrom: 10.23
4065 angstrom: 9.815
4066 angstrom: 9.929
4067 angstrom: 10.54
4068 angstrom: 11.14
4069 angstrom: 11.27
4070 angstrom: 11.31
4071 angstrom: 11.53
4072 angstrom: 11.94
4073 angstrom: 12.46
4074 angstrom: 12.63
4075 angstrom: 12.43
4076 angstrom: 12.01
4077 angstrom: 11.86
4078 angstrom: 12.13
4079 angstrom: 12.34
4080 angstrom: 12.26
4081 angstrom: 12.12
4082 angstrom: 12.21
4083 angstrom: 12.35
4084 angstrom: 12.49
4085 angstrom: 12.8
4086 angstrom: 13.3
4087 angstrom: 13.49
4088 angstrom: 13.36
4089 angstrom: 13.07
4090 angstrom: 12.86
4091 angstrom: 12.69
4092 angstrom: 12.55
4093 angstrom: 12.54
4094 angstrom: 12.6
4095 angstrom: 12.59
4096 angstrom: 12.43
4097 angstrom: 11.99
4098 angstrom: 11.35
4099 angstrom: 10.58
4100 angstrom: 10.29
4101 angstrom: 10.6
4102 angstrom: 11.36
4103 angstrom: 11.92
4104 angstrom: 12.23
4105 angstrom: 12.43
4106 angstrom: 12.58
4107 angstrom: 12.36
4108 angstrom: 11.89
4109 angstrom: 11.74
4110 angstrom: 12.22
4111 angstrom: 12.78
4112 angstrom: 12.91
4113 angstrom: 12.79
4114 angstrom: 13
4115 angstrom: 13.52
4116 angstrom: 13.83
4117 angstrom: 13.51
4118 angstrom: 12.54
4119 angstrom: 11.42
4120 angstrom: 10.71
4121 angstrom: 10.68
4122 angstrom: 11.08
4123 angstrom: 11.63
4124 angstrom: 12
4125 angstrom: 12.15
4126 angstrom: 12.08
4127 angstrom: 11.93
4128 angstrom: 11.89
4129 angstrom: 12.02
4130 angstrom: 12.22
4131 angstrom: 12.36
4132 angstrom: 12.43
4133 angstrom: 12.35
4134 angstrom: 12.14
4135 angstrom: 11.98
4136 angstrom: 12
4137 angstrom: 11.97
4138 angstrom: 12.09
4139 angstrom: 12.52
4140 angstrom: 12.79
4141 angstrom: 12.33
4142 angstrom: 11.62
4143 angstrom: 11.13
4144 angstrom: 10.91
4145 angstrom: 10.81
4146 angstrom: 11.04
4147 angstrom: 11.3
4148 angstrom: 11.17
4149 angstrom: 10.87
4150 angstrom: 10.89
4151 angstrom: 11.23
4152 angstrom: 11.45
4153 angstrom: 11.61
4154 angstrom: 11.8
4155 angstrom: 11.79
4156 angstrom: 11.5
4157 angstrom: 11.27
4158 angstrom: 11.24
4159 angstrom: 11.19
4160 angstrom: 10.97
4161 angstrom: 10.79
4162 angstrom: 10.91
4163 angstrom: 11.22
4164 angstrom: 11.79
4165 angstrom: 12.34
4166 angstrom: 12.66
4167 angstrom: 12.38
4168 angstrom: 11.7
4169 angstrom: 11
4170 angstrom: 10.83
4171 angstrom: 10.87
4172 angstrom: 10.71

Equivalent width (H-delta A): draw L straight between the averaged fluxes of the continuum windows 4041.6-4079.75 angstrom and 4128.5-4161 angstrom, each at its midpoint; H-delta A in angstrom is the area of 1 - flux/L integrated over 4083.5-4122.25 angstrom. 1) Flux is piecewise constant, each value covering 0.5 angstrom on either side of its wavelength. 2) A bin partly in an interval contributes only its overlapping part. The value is -2.8 angstrom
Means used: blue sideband 11.3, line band 12.3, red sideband 11.6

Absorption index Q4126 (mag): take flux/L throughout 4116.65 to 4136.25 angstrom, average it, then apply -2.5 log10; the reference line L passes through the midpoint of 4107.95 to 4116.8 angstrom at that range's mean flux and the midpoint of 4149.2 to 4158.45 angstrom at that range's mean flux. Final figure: 0.03 mag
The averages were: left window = 12.8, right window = 11.4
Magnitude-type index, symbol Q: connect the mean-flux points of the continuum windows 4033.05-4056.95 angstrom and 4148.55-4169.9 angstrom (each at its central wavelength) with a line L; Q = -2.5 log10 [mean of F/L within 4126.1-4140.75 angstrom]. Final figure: -0.07 mag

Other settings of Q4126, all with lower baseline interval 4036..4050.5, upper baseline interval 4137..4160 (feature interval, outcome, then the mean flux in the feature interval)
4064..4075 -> 0.03 mag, 11.3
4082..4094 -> -0.11 mag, 12.8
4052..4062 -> 0.04 mag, 11.2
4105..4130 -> -0.06 mag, 12.2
